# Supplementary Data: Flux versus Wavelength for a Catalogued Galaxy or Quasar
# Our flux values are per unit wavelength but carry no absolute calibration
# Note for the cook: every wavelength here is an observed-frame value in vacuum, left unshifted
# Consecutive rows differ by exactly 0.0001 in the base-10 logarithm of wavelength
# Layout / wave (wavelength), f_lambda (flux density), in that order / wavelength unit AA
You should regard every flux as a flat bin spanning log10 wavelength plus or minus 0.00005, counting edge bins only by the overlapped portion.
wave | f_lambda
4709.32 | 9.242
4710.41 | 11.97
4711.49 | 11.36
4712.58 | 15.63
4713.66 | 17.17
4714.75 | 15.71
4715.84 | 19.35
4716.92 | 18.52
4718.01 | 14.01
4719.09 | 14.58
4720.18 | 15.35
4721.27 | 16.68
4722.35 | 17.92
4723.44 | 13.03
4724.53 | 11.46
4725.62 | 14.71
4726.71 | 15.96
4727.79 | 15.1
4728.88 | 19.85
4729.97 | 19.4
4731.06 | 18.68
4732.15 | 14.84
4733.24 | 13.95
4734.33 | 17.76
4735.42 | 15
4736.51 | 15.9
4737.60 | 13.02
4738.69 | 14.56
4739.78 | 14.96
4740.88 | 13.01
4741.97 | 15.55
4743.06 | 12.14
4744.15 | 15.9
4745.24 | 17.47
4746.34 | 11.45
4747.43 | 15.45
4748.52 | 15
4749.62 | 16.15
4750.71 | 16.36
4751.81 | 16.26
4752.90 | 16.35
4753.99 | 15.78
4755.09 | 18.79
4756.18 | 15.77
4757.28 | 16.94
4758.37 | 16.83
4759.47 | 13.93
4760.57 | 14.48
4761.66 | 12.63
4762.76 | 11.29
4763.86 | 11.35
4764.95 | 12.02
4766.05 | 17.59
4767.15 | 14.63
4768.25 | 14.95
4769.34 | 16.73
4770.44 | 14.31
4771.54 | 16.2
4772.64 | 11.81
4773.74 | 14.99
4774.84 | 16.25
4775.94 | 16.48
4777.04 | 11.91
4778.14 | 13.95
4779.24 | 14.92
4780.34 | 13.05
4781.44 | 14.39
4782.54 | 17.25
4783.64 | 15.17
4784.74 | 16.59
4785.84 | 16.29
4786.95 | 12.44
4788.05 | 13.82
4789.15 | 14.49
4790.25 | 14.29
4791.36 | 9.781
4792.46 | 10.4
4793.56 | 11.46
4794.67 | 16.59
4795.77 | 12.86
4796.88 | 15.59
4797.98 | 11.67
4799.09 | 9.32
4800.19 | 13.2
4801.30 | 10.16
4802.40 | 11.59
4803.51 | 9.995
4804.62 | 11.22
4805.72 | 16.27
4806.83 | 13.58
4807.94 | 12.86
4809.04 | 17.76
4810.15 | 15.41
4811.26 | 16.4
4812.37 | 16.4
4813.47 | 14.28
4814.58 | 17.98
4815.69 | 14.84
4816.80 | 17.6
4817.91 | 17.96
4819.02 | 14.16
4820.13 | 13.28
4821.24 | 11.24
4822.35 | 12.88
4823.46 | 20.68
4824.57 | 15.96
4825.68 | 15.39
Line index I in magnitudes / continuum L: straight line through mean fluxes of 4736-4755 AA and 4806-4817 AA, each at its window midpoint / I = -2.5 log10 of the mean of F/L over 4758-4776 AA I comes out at 0.06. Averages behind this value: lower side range 15.1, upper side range 15.7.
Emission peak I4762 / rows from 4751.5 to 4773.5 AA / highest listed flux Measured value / 18.79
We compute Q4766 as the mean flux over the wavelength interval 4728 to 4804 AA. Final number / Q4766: 14.5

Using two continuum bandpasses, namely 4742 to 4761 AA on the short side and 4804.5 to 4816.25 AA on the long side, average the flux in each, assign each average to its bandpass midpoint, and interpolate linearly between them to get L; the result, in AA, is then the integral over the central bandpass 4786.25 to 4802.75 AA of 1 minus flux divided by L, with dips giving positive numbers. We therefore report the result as 3.1 AA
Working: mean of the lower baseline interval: 15.6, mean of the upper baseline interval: 15.3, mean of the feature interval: 12.6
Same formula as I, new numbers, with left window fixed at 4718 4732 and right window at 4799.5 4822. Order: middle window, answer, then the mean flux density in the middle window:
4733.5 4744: 0.07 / 14.7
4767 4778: 0.02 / 14.8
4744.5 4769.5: 0.01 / 15.1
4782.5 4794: 0.08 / 13.7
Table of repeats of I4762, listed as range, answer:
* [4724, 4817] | 19.85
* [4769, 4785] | 17.25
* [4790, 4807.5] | 16.59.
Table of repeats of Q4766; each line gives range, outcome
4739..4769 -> 14.9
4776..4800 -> 13.7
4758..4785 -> 14.5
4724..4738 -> 15.9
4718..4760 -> 15.6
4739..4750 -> 14.7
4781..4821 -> 14.1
